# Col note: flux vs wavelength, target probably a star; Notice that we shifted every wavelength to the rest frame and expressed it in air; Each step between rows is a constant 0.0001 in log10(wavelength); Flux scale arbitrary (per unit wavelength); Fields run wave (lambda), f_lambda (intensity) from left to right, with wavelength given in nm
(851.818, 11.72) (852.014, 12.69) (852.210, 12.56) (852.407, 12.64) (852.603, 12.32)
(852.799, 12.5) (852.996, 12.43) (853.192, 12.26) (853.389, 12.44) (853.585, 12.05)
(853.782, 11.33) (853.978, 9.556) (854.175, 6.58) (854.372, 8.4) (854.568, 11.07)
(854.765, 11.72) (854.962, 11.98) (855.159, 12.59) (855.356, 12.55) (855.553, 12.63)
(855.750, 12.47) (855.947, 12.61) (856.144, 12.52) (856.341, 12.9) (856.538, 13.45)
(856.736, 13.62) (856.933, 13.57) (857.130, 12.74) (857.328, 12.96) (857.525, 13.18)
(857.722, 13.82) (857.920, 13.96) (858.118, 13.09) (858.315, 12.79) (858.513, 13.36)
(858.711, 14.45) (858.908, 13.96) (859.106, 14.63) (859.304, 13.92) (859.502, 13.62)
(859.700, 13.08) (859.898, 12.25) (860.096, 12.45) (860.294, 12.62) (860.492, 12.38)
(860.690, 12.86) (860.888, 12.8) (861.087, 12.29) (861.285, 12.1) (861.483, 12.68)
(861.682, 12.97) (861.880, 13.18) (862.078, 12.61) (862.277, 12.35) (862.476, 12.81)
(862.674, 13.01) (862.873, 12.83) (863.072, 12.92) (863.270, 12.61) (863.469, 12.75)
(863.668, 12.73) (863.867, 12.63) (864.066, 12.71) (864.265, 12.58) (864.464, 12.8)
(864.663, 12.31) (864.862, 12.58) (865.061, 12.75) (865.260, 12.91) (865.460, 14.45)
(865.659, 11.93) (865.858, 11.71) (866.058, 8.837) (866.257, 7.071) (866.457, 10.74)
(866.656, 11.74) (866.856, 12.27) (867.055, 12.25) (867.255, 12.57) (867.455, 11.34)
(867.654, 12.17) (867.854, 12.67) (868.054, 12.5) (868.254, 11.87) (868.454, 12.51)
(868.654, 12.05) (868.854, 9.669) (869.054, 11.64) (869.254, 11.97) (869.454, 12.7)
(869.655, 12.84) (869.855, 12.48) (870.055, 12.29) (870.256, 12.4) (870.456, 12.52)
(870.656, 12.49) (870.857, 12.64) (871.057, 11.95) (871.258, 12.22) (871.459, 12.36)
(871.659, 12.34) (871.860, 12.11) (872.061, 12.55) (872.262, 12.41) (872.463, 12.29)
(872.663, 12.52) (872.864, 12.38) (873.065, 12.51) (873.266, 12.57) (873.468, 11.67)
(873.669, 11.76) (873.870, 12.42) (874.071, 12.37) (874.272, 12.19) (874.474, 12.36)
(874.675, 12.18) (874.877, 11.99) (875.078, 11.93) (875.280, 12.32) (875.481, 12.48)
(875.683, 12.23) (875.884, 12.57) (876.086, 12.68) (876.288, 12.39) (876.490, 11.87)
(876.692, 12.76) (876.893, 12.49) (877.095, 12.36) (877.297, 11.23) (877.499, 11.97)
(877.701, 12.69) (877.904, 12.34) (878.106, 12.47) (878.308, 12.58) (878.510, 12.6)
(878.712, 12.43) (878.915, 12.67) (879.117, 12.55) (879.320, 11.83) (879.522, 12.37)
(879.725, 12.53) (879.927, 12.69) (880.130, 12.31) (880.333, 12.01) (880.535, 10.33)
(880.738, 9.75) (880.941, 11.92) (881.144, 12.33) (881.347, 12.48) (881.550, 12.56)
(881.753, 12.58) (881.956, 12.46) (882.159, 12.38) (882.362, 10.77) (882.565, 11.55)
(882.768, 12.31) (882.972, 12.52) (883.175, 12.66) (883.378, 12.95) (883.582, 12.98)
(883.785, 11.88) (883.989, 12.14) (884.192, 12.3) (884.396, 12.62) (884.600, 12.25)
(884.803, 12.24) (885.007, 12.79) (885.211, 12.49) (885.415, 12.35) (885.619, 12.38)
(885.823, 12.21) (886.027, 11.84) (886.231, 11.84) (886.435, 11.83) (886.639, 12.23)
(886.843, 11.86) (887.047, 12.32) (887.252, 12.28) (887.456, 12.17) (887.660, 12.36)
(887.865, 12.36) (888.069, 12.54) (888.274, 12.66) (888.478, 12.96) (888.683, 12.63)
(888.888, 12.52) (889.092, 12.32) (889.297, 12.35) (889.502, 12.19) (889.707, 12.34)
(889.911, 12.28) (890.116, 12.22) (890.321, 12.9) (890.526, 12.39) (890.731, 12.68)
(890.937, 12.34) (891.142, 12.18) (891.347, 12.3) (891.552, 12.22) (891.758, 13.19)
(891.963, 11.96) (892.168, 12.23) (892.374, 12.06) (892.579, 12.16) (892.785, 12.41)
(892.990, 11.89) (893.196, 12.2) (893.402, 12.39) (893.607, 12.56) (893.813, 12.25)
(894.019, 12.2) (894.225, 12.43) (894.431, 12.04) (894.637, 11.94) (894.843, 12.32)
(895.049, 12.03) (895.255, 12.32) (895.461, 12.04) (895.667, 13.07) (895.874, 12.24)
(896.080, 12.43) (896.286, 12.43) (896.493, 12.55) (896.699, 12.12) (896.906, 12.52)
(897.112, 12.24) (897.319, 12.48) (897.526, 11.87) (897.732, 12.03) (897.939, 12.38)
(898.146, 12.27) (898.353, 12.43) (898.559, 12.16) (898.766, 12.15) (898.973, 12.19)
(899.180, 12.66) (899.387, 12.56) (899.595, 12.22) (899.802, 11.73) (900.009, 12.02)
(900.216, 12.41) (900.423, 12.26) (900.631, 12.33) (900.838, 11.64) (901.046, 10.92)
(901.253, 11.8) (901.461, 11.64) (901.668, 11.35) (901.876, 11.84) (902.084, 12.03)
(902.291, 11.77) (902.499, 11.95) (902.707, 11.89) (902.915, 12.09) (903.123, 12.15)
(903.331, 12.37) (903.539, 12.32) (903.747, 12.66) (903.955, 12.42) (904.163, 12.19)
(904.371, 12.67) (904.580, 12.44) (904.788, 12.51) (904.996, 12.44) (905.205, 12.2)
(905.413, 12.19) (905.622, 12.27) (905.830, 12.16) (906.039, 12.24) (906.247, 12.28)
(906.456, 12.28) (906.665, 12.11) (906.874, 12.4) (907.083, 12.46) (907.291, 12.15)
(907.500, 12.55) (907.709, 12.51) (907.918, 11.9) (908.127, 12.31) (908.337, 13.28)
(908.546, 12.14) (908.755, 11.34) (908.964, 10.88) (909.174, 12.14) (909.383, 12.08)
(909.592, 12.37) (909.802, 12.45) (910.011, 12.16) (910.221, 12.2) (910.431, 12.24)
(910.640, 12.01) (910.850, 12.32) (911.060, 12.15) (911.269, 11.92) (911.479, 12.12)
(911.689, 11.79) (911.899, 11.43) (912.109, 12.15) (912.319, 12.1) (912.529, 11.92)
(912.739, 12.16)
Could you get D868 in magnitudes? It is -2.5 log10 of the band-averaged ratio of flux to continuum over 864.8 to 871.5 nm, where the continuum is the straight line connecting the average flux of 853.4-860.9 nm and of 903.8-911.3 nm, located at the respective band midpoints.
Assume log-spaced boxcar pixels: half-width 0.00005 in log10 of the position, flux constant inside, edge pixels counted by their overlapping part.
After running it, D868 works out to 0.05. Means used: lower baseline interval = 12.5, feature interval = 12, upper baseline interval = 12.2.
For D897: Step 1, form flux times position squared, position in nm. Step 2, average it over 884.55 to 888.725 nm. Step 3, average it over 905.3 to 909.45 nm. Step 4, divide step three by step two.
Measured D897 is 1.04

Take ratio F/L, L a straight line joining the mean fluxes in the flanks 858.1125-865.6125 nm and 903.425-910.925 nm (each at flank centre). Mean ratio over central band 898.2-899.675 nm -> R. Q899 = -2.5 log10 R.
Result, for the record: 0.00 mag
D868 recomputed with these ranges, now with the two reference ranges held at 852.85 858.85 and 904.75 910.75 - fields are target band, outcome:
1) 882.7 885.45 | -0.02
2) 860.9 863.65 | -0.03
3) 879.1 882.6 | 0.03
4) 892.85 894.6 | 0.00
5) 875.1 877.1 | -0.01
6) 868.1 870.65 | 0.02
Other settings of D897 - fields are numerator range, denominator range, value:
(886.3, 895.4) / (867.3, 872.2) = 1.06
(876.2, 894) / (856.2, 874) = 1.03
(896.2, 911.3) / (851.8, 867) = 1.08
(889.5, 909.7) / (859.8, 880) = 1.06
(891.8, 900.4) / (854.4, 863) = 1.04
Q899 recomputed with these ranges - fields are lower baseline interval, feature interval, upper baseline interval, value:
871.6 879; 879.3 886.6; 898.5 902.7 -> 0.00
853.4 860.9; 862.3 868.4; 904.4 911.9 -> 0.03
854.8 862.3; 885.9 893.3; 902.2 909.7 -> 0.02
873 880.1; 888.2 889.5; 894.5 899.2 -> -0.02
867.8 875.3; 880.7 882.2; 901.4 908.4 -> 0.01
